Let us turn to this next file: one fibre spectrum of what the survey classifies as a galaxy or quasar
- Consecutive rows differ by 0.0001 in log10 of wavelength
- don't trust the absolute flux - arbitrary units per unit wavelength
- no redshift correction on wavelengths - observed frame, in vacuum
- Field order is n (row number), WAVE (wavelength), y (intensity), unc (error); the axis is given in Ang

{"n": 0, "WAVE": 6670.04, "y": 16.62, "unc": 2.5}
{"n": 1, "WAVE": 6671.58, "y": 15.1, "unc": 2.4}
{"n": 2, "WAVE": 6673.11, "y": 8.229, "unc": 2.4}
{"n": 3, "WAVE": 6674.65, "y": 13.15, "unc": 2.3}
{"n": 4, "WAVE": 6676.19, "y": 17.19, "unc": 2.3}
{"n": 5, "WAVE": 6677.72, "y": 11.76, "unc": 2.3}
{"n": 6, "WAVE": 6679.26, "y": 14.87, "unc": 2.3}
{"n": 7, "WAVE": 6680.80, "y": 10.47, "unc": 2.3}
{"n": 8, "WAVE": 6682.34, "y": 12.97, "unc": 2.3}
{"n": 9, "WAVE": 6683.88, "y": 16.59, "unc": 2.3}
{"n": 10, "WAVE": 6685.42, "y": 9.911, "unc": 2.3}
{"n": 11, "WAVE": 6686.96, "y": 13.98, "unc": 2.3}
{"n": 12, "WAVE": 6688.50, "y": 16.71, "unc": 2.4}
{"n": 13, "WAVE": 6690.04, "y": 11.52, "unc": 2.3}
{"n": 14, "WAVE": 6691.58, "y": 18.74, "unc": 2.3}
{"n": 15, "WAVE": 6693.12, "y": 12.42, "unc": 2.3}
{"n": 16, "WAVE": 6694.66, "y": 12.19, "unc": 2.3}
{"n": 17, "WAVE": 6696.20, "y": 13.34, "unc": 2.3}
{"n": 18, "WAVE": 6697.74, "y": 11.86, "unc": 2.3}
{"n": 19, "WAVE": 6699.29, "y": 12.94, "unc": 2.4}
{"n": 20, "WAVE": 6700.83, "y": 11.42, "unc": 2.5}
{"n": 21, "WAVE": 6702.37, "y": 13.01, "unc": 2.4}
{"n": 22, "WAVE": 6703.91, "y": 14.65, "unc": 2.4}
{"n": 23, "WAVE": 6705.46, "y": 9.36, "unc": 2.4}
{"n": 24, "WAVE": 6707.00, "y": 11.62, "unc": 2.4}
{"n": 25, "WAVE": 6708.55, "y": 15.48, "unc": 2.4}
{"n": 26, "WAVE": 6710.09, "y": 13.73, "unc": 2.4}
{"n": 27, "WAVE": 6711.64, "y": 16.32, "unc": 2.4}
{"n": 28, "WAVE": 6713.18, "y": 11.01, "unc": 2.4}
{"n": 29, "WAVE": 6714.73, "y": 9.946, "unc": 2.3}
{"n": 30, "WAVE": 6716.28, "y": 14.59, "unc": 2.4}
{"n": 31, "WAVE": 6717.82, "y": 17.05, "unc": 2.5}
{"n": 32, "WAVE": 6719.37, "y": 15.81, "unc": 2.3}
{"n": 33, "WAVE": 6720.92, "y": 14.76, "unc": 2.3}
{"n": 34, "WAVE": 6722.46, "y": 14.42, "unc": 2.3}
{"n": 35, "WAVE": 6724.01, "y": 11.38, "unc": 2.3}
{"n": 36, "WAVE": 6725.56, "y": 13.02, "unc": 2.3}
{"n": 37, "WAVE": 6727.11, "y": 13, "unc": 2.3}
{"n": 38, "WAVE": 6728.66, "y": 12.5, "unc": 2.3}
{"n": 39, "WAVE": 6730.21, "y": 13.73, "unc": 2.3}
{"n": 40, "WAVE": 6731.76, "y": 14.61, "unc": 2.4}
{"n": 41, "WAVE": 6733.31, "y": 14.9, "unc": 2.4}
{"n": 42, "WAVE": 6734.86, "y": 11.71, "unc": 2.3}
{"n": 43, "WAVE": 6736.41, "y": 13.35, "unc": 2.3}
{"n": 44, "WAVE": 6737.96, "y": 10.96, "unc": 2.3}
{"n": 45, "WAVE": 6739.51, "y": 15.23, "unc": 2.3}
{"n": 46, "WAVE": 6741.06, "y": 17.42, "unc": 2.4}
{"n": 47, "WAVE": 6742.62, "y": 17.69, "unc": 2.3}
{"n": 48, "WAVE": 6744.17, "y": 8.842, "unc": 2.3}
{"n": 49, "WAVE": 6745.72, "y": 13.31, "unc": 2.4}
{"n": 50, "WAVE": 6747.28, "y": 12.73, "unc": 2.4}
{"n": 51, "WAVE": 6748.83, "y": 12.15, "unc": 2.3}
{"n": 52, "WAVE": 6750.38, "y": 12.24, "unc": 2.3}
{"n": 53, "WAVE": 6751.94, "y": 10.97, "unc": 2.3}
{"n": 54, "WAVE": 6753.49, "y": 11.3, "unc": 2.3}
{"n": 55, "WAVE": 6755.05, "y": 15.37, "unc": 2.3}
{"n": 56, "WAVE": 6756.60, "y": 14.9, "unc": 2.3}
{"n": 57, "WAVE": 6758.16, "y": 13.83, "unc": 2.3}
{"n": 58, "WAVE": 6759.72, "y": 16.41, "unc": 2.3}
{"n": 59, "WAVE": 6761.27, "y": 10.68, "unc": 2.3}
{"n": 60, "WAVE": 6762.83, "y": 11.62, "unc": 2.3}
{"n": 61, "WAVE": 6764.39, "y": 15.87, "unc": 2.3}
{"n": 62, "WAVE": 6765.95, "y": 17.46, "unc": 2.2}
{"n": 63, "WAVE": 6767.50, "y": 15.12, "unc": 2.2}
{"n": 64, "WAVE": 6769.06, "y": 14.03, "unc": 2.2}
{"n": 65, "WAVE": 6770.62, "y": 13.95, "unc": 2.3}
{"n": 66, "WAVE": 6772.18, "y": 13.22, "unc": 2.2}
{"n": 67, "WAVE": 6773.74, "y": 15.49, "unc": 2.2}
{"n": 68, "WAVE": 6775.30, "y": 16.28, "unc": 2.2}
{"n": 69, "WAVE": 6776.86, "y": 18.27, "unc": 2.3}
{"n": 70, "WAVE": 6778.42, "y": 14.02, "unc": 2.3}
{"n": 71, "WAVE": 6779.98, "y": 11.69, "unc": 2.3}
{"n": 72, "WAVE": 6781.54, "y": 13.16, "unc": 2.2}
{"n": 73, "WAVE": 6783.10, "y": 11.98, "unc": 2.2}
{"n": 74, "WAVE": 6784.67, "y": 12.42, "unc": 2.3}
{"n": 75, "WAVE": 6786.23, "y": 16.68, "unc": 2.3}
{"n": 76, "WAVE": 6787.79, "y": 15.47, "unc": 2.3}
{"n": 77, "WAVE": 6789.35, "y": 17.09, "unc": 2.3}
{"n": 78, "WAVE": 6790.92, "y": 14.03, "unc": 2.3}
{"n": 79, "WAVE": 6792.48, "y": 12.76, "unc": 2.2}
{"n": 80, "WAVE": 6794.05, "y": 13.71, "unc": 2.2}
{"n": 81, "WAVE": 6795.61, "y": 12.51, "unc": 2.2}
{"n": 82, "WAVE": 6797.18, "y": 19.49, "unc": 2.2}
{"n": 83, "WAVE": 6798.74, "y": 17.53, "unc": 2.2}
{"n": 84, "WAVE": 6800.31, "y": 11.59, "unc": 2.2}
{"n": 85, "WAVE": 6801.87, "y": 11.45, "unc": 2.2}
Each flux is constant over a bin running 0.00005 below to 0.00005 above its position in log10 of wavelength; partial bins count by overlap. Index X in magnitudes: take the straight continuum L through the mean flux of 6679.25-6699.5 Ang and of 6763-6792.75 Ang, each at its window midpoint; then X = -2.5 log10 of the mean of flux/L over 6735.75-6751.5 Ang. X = 0.07 mag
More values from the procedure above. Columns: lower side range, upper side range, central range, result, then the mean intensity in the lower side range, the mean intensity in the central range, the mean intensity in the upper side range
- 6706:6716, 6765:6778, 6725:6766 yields 0.07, 13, 13.5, 15.4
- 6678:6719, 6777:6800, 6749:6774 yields 0.03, 13.3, 13.8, 14.5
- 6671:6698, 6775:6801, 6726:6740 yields 0.05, 13.4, 13.3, 14.6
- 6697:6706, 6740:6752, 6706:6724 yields -0.11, 12.3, 13.9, 13.3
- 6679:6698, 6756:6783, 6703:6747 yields 0.03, 13.5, 13.6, 14.4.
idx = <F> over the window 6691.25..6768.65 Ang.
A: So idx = 13.5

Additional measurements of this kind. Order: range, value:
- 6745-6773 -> 13.6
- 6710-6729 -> 13.7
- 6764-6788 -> 14.7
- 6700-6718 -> 13.1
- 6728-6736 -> 13.5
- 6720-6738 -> 13.3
